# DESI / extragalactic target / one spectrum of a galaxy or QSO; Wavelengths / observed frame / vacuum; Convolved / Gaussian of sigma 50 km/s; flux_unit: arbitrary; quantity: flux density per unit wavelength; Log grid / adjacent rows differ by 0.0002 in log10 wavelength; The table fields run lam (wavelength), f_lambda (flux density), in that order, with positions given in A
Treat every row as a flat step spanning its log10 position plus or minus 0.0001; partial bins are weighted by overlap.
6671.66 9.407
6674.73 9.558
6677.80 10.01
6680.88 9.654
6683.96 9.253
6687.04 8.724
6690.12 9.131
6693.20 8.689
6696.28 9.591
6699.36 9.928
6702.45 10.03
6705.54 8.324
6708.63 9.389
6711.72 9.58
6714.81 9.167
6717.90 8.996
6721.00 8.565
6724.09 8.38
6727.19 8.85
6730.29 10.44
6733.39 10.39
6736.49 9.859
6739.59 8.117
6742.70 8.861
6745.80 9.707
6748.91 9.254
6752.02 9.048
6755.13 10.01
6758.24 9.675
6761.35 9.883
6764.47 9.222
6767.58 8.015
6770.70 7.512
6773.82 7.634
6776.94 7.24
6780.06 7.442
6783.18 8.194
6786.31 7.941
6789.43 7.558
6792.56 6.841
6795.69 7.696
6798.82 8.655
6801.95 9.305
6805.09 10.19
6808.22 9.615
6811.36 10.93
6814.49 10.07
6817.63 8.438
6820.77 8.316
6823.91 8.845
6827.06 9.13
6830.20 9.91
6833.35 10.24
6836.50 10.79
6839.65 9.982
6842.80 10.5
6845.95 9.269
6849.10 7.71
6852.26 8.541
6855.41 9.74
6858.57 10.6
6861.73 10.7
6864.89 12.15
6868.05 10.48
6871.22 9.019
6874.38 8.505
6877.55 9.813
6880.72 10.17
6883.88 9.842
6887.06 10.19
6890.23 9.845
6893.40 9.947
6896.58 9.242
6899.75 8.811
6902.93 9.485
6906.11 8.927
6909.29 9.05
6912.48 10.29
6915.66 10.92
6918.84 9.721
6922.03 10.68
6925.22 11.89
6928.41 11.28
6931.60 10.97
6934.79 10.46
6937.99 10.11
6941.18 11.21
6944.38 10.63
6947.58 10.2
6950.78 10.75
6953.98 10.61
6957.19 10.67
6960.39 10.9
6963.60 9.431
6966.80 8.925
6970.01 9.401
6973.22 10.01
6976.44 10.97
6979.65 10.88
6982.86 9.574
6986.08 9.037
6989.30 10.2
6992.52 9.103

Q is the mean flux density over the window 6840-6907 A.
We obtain 9.7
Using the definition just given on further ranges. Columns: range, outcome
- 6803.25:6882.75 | 9.75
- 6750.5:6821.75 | 8.67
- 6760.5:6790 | 8.04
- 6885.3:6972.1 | 10.2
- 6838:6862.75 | 9.61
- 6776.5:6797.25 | 7.58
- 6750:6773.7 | 8.97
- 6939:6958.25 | 10.7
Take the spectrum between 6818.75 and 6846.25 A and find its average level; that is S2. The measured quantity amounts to 9.66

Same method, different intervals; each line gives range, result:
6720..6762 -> 9.36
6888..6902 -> 9.5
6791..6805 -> 8.34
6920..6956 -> 10.8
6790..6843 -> 9.32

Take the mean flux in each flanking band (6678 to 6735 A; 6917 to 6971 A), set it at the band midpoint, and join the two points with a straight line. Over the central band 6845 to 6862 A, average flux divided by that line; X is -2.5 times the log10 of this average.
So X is 0.078 mag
